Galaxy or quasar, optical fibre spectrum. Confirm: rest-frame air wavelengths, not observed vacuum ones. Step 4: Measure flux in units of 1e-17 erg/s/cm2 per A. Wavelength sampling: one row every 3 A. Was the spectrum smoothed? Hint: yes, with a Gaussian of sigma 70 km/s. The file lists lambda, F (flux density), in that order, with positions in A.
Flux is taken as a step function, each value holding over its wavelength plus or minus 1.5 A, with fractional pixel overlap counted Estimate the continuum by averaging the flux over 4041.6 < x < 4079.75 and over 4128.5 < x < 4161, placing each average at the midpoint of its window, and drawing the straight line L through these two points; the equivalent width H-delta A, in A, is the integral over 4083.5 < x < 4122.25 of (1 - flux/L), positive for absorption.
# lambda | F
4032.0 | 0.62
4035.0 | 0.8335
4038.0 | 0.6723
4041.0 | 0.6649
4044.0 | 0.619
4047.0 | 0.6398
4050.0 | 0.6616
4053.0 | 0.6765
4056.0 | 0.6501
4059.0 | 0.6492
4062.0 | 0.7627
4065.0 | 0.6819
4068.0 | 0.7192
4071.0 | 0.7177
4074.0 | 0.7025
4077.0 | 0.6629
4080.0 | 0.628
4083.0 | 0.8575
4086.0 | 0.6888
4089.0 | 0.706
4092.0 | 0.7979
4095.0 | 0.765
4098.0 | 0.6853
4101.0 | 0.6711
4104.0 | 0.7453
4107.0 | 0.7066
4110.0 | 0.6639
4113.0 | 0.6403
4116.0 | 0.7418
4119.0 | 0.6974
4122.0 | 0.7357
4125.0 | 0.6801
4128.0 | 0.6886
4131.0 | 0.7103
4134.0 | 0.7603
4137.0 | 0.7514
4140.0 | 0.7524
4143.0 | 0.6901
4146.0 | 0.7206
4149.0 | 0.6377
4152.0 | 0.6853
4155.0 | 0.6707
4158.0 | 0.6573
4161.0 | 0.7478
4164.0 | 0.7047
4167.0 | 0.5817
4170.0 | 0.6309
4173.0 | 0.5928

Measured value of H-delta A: -1.3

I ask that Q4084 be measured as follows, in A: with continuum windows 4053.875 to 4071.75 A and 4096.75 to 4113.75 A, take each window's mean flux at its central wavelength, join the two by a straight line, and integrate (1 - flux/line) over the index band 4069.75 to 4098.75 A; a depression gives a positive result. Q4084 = -1.3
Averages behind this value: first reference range 0.695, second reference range 0.687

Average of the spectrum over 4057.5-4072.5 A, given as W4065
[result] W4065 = 0.706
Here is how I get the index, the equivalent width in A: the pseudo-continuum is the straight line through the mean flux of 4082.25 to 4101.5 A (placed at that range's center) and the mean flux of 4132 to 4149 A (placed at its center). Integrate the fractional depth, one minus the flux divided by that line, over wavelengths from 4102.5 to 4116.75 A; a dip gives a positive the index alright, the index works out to 0.70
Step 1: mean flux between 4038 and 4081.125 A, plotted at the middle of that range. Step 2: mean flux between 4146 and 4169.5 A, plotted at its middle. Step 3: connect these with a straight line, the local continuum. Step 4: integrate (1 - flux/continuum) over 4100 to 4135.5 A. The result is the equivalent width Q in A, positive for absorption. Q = -1.7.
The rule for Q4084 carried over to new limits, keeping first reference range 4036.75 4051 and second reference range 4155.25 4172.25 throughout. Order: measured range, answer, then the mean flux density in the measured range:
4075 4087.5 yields -1.0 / 0.709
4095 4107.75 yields -1.0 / 0.709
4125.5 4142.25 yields -1.7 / 0.728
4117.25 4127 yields -0.7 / 0.705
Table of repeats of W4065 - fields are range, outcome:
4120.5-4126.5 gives 0.708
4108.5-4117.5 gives 0.682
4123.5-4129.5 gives 0.684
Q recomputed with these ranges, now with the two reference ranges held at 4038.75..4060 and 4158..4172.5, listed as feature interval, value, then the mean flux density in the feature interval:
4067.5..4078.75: -0.75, 0.697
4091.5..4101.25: -1.11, 0.73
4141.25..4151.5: -0.40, 0.685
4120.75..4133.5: -0.97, 0.707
